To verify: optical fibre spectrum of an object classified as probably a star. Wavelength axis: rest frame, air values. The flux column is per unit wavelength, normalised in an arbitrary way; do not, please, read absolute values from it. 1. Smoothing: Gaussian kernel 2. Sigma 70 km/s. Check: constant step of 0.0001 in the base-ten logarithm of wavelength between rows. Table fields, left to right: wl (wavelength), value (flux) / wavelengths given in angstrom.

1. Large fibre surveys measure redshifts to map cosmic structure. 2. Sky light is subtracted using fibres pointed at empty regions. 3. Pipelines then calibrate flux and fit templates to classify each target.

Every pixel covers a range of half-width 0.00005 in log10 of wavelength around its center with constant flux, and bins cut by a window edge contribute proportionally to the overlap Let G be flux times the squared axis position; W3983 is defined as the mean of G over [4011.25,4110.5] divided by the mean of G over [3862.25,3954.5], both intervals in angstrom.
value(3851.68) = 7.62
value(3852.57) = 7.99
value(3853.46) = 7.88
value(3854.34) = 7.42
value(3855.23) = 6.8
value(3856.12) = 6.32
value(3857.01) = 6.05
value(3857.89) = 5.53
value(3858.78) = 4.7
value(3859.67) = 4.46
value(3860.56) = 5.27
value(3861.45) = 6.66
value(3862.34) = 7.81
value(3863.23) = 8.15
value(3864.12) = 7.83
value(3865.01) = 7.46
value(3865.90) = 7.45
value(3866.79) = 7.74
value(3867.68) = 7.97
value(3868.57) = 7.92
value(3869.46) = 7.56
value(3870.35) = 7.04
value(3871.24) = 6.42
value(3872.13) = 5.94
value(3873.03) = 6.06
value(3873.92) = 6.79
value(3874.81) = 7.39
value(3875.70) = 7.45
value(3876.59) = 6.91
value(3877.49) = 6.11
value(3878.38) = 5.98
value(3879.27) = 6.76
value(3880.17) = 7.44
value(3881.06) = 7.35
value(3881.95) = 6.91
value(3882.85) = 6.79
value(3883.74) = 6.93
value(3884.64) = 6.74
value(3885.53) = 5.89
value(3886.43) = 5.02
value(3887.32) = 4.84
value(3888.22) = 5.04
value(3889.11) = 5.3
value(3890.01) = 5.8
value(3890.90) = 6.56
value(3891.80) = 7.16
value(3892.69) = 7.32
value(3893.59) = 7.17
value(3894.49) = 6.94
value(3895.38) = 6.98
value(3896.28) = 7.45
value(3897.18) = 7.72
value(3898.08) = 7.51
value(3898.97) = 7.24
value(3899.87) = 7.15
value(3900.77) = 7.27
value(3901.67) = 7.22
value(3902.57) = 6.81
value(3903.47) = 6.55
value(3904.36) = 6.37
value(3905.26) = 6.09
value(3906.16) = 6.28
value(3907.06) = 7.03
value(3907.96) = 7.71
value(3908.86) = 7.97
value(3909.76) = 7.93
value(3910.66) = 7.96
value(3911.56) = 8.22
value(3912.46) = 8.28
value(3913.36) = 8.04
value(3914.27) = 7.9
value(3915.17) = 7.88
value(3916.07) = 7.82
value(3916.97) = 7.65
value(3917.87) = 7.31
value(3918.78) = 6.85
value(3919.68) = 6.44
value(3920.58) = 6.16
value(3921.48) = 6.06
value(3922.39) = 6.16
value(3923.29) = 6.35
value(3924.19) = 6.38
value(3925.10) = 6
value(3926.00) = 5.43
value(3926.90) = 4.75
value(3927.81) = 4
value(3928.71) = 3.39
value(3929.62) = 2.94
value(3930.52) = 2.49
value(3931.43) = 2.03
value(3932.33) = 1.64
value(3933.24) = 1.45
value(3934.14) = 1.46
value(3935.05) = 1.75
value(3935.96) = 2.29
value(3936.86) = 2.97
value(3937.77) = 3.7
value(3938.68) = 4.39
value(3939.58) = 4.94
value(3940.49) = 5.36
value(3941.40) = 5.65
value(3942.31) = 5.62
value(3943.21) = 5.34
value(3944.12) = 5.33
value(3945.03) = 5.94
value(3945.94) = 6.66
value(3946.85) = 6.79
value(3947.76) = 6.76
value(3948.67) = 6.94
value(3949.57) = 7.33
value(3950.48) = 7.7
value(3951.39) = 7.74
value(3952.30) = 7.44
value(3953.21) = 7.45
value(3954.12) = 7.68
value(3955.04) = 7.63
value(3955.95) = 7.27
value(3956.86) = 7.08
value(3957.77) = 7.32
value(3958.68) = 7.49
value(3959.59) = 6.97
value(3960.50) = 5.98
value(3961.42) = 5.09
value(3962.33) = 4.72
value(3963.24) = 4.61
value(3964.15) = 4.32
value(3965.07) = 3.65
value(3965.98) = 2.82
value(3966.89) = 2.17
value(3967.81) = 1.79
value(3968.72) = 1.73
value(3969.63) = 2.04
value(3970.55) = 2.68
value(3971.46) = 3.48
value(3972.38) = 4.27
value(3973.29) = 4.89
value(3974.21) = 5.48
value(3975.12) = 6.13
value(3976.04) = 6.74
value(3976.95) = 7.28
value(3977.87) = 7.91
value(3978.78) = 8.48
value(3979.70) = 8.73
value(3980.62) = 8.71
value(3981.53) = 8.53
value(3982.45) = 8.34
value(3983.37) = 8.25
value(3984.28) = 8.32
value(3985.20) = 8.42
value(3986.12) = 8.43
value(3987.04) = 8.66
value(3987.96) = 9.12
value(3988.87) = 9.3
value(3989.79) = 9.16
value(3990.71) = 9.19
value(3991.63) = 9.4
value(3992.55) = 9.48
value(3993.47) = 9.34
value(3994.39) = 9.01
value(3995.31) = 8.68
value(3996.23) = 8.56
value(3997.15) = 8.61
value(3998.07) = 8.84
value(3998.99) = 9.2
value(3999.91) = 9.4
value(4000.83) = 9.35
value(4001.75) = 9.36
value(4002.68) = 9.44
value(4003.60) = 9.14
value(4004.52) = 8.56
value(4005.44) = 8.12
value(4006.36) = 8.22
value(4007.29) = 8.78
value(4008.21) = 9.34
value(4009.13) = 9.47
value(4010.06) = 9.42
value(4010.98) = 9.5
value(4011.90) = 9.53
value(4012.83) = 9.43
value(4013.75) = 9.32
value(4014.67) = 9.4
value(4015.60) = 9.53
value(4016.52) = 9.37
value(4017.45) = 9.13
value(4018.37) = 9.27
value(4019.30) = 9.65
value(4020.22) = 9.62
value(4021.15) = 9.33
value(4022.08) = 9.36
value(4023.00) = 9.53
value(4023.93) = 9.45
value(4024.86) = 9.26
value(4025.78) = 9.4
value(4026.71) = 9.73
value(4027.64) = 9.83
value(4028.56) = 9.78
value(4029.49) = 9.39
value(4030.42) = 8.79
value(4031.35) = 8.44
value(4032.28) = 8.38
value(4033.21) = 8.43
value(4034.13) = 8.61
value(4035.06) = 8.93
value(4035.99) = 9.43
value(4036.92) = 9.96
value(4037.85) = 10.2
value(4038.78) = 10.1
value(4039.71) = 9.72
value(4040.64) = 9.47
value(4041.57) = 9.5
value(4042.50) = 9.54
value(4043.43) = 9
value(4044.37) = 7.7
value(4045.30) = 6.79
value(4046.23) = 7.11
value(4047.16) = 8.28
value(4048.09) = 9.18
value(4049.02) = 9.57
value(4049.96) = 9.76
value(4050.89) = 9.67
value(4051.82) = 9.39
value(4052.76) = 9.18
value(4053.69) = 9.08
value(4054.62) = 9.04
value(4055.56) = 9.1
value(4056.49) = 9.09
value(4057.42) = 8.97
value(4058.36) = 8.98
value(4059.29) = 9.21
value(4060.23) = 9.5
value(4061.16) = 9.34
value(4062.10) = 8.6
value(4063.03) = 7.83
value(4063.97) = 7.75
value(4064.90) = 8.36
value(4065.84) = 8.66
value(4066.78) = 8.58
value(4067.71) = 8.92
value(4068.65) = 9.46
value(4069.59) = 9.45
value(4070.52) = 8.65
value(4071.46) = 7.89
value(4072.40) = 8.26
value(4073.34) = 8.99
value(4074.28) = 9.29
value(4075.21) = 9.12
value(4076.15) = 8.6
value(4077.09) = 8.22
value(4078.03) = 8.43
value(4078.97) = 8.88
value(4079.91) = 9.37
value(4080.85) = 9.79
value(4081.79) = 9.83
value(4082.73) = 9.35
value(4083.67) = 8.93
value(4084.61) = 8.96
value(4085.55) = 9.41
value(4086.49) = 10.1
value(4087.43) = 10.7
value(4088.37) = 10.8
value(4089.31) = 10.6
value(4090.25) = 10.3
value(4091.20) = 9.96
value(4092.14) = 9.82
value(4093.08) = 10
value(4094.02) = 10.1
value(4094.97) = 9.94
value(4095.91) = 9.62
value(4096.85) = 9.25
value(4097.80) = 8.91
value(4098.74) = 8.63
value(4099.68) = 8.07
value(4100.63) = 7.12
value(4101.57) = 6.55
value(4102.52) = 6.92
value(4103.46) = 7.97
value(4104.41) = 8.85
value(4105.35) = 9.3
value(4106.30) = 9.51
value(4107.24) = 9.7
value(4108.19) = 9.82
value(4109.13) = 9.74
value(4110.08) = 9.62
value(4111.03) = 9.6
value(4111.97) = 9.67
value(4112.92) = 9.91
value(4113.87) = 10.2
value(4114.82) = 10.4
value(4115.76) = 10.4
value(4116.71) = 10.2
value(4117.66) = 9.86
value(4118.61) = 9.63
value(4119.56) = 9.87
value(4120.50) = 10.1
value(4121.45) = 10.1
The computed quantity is 1.57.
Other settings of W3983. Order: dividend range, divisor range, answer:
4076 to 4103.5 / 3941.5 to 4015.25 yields 1.33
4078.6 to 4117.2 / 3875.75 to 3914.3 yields 1.51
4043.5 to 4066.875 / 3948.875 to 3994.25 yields 1.36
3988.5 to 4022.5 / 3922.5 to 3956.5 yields 1.85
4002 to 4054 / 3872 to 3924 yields 1.42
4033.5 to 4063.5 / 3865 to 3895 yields 1.47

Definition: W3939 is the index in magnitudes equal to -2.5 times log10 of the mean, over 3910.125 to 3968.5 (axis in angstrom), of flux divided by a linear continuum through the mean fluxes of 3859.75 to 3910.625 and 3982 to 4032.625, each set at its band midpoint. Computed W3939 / 0.37 mag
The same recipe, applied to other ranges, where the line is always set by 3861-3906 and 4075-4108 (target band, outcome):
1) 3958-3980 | 0.491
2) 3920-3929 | 0.305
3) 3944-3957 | 0.077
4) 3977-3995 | -0.095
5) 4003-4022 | -0.112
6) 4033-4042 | -0.106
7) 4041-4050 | 0.010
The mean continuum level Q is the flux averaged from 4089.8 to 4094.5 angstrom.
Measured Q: 10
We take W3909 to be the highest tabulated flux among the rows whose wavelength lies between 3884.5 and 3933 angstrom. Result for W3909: 8.28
